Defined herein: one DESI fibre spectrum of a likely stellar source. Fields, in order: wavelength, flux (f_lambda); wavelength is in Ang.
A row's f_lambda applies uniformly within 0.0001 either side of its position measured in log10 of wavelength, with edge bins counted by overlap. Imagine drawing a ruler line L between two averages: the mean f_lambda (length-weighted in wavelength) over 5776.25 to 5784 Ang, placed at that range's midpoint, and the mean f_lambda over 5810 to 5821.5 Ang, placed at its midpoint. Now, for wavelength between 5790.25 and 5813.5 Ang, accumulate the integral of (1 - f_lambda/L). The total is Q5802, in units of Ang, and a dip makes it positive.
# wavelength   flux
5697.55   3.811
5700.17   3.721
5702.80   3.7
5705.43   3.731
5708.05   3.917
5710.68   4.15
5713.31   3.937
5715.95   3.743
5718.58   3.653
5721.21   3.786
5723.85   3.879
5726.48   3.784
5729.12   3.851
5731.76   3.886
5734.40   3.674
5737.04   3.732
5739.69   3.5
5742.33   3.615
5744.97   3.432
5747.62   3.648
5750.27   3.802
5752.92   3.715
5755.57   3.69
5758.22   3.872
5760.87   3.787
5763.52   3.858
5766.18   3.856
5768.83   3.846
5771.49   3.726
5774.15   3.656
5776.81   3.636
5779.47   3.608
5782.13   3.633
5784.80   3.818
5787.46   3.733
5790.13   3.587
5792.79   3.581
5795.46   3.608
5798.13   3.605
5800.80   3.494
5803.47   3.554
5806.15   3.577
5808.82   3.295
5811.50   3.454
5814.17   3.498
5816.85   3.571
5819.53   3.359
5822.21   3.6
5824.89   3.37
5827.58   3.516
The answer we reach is 0.1 Ang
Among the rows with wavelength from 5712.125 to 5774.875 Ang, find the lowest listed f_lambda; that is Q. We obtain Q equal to 3.432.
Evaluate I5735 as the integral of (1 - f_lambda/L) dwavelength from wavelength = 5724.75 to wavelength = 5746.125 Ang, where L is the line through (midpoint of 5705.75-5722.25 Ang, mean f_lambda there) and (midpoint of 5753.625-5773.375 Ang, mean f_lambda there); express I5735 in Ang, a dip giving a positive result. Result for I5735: 0.8 Ang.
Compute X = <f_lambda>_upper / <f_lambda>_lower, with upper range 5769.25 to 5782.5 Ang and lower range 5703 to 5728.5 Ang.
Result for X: 1.0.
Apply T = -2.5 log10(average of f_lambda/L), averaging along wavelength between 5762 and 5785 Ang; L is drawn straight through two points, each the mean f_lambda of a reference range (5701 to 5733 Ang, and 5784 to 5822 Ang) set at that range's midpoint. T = -0.03 mag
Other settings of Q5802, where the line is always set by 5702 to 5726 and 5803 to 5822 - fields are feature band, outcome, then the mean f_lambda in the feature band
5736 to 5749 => 0.5 Ang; 3.58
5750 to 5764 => -0.4 Ang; 3.78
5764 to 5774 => -0.4 Ang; 3.79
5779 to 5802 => -0.5 Ang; 3.63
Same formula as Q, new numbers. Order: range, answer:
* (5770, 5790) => 3.608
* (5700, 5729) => 3.653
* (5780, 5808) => 3.494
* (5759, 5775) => 3.656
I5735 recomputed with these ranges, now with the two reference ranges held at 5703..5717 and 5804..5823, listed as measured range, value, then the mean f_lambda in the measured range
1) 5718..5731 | 0.1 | 3.8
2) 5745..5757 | 0.1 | 3.68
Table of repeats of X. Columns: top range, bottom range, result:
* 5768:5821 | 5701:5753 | 0.96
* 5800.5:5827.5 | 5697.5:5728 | 0.91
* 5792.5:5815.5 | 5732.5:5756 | 0.96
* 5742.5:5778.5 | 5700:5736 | 0.98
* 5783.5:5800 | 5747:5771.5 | 0.96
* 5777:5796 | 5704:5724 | 0.95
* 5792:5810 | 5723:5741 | 0.94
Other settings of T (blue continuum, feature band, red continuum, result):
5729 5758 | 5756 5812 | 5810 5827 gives -0.03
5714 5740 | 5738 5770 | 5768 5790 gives 0.00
